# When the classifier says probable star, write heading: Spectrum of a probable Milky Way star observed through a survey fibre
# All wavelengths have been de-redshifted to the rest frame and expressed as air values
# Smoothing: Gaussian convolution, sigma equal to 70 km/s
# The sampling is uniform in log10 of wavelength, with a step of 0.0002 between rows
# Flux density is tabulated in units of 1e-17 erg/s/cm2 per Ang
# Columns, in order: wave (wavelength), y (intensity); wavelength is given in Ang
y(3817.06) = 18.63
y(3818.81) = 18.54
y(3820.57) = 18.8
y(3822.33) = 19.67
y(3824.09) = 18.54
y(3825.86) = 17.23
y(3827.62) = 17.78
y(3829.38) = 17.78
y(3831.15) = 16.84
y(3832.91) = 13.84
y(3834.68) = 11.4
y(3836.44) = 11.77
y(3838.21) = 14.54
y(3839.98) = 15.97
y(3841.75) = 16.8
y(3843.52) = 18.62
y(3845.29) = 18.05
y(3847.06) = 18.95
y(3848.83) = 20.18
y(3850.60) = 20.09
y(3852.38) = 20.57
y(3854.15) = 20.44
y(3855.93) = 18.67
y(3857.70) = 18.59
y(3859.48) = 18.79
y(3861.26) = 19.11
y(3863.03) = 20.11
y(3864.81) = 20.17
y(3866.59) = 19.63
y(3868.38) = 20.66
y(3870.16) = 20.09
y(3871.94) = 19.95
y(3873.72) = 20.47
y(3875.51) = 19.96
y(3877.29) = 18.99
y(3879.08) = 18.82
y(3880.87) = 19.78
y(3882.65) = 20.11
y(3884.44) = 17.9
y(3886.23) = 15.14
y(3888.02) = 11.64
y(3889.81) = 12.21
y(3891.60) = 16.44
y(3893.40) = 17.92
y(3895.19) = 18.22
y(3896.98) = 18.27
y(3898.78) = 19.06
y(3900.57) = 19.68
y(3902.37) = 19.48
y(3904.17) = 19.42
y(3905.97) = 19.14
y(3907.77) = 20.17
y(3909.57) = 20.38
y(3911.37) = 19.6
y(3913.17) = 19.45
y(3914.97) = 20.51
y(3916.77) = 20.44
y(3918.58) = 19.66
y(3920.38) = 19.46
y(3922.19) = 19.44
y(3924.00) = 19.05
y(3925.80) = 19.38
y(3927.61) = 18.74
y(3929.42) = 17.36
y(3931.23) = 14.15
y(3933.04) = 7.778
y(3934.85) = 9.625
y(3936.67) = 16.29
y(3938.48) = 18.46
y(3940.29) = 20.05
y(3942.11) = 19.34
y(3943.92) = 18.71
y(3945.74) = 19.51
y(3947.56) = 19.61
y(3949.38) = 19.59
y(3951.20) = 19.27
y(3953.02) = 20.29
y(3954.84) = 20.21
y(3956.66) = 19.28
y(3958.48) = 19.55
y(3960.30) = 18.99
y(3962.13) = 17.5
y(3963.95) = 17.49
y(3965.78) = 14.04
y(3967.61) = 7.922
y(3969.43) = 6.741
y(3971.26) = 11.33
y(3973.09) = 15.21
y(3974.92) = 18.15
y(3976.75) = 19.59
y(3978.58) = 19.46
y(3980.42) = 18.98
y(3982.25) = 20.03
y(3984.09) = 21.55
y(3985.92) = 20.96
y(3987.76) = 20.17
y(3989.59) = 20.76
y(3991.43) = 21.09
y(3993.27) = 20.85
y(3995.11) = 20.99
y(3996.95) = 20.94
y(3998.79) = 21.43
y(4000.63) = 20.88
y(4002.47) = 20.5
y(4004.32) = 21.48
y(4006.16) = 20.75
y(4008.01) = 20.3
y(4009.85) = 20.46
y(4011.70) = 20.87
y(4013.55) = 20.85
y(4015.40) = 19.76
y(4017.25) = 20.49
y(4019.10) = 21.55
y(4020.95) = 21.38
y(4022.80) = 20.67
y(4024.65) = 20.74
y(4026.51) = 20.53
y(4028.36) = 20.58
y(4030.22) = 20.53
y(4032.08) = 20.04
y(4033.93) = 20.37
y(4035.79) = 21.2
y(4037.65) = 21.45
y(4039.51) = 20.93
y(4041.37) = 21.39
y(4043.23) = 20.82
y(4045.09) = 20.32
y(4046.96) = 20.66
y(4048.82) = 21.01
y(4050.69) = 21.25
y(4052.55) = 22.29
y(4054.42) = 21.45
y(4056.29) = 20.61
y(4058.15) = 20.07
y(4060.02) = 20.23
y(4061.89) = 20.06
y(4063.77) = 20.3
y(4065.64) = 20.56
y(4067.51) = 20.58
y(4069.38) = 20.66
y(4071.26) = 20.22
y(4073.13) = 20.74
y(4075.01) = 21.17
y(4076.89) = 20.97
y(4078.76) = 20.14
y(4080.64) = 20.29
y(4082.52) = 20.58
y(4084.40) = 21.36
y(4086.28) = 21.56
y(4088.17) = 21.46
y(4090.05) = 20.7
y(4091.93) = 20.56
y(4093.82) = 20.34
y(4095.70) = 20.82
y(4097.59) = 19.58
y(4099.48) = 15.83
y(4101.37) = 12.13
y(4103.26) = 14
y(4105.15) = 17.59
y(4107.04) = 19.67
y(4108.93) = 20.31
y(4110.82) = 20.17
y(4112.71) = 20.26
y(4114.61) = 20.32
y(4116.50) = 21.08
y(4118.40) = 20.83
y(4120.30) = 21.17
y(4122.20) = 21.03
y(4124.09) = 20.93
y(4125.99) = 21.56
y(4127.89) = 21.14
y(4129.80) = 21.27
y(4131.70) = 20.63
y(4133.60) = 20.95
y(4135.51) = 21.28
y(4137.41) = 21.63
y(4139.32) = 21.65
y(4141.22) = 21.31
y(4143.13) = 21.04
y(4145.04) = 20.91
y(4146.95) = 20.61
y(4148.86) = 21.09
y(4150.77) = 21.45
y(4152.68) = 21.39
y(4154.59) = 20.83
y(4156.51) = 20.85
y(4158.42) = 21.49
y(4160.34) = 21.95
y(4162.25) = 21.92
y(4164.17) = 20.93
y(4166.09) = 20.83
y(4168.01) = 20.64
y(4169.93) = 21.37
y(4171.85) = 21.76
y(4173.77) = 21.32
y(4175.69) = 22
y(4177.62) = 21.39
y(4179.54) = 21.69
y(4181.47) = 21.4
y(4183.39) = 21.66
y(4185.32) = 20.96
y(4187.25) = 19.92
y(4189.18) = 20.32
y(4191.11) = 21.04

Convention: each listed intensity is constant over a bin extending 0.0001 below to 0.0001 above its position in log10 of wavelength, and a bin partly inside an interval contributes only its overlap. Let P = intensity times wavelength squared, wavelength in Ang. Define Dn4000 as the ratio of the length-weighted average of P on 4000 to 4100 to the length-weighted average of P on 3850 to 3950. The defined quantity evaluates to 1.2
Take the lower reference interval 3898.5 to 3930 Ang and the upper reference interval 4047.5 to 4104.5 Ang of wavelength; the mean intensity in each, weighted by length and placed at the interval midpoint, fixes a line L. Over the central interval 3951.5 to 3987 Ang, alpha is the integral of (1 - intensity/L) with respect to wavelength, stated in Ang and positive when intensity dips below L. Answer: 4.3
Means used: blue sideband 19.5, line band 17.3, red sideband 20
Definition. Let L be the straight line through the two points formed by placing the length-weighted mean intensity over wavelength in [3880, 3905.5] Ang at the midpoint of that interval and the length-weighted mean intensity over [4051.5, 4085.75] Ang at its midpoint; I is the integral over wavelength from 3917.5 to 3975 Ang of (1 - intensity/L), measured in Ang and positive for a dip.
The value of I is 4.82 Ang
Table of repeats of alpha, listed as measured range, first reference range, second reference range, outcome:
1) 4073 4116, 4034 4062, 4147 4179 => 3.06 Ang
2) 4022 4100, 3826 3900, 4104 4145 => -2.32 Ang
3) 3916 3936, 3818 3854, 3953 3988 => 0.57 Ang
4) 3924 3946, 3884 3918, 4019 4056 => 2.61 Ang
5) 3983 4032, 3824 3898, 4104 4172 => -3.30 Ang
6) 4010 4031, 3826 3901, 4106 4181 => -1.07 Ang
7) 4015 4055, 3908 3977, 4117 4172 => -3.66 Ang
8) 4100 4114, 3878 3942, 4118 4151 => 2.02 Ang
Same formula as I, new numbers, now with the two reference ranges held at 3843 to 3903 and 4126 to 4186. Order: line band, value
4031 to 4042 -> -0.4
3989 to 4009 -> -1.1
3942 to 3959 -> -0.1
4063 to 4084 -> -0.1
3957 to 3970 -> 3.0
